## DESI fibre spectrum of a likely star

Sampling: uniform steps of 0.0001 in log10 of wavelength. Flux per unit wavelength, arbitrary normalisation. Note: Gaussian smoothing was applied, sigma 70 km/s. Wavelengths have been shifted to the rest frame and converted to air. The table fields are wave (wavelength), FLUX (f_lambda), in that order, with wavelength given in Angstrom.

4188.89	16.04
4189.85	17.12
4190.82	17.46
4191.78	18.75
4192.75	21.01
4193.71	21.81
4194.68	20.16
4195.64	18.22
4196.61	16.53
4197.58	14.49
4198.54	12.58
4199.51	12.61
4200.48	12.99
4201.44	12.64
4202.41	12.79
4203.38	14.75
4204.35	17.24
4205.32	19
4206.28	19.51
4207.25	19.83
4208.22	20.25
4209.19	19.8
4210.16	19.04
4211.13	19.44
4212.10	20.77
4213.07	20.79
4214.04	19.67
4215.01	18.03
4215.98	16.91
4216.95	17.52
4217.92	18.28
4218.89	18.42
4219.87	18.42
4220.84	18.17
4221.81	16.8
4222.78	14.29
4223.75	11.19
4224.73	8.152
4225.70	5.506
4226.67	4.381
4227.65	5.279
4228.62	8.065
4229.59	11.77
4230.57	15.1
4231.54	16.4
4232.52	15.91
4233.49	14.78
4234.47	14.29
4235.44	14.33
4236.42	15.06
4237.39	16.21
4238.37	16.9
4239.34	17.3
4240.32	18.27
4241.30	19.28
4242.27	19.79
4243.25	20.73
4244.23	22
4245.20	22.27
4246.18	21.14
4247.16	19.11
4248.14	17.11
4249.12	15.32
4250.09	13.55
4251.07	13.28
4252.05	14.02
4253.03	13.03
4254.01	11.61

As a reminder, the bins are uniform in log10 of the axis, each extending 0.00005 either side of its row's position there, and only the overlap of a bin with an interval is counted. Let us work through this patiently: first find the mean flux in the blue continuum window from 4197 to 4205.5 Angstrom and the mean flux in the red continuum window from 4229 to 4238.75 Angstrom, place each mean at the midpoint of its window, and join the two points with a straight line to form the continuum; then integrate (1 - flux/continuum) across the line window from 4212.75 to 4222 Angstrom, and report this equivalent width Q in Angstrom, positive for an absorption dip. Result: -2.36 Angstrom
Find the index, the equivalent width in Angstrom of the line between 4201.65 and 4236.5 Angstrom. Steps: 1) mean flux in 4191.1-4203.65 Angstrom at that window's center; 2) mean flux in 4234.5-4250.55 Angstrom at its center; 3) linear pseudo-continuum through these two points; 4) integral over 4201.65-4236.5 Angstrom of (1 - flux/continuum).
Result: 2.9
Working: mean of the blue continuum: 16.1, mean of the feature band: 15.5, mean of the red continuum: 17.9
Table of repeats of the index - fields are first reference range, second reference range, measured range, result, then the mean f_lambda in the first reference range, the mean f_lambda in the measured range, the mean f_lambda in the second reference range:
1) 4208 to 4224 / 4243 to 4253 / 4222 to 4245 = 4.6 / 18.2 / 14.3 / 17.6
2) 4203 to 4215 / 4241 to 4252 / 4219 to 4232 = 4.7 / 19.2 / 12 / 18.3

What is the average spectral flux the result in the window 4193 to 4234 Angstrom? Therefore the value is 15.7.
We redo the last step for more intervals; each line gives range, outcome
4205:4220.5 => 19.1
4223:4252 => 14.9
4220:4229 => 10.6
